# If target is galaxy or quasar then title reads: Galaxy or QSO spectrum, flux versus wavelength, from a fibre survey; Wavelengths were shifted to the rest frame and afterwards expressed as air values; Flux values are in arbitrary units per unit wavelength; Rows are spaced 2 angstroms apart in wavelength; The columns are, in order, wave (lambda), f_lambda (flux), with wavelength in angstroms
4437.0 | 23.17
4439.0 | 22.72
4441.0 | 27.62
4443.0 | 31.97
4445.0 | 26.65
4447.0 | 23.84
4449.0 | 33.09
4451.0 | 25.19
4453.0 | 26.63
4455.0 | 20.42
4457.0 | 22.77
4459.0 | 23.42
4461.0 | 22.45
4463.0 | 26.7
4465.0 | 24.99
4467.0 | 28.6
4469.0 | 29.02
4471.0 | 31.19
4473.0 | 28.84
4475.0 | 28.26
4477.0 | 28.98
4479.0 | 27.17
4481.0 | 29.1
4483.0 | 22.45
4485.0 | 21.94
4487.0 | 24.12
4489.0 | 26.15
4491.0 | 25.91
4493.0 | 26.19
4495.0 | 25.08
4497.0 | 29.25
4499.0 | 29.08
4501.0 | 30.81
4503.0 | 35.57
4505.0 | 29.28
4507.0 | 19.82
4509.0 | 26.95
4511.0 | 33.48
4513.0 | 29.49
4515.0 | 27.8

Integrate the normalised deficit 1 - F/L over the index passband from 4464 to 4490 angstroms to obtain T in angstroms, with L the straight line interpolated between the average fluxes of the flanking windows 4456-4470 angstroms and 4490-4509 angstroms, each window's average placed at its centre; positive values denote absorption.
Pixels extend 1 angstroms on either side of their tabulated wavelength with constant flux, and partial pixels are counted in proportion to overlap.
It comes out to -0.7 angstroms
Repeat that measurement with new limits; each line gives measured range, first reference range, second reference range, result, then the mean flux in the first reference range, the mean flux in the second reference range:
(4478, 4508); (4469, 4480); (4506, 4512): 1.0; 28.9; 26.8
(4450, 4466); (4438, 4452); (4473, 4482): 2.1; 27.3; 28.4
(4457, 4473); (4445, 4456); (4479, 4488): -0.7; 25.9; 24.7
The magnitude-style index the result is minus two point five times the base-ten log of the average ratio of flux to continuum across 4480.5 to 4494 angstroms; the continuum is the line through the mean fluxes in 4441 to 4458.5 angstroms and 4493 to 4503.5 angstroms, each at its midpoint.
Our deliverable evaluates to 0.15 mag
